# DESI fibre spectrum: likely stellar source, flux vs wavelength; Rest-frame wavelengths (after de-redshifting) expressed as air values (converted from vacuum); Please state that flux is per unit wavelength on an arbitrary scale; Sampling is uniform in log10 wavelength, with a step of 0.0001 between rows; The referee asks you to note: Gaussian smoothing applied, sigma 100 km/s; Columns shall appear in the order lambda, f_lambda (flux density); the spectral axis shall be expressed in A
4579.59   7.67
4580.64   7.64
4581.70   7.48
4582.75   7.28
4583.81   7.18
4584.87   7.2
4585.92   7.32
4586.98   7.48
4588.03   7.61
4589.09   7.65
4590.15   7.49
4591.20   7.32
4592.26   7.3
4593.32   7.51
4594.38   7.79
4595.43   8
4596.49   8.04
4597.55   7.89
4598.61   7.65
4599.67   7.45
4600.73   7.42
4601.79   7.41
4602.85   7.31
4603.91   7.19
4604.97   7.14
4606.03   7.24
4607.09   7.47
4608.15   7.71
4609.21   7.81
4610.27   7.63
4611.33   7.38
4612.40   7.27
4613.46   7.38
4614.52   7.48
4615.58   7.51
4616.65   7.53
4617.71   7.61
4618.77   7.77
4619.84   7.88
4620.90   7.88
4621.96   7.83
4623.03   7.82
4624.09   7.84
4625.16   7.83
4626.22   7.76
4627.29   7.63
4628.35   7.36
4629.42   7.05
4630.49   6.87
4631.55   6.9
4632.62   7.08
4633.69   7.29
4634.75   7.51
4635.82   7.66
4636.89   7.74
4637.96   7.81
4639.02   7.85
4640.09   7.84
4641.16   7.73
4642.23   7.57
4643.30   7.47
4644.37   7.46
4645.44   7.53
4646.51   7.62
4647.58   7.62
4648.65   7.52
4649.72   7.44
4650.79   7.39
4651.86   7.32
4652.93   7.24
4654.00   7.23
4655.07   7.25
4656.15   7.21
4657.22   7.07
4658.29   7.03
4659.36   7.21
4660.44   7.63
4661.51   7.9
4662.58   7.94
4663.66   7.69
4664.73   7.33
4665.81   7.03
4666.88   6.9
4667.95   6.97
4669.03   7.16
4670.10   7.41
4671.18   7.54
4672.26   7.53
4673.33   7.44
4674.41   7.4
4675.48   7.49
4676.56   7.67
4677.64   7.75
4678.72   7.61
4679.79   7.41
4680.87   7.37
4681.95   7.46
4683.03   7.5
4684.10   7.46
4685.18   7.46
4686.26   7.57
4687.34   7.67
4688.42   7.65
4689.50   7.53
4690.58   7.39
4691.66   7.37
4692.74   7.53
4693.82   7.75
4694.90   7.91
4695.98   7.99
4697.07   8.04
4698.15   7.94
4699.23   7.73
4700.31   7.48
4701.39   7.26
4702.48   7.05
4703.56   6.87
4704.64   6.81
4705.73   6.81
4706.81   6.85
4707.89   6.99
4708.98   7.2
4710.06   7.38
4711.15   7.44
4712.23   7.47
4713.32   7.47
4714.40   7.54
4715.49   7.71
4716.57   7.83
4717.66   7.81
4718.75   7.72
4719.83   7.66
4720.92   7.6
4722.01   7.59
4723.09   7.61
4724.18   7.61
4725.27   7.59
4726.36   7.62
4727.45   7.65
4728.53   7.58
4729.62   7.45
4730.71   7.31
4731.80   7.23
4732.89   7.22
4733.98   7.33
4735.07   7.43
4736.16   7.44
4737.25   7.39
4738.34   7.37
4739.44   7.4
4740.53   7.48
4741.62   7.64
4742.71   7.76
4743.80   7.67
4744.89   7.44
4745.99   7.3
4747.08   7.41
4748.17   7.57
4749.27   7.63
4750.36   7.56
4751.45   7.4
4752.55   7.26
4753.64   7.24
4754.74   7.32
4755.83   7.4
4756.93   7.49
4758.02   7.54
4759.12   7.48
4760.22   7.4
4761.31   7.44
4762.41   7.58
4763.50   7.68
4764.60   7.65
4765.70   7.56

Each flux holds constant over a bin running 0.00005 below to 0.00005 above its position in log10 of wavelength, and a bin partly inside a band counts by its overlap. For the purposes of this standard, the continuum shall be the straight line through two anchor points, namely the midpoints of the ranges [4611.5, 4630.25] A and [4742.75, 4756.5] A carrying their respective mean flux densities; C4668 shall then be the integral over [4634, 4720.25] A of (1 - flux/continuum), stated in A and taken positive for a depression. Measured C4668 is 0.7 A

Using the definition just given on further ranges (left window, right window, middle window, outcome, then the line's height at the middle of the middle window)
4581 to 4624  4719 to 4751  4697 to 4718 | 0.4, 7.51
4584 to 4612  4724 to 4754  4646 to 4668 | 0.4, 7.49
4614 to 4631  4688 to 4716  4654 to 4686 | 0.4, 7.5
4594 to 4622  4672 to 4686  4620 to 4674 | 0.6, 7.54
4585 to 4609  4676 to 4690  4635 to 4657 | 0.0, 7.53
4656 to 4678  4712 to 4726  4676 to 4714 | 0.4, 7.52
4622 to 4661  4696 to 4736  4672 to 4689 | -0.2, 7.45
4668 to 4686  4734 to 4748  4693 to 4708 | 0.1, 7.47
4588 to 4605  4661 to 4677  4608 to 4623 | -0.2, 7.51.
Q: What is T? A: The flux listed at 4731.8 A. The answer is 7.23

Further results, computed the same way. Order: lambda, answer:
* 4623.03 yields 7.82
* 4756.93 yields 7.49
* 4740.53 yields 7.48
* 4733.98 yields 7.33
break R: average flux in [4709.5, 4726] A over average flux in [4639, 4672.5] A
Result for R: 1.03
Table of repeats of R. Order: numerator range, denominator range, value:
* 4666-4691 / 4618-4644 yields 0.98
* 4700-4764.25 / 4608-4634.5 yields 0.99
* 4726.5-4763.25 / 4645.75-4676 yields 1.01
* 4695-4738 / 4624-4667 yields 1.00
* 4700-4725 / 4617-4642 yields 0.97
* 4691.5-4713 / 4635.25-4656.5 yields 0.98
